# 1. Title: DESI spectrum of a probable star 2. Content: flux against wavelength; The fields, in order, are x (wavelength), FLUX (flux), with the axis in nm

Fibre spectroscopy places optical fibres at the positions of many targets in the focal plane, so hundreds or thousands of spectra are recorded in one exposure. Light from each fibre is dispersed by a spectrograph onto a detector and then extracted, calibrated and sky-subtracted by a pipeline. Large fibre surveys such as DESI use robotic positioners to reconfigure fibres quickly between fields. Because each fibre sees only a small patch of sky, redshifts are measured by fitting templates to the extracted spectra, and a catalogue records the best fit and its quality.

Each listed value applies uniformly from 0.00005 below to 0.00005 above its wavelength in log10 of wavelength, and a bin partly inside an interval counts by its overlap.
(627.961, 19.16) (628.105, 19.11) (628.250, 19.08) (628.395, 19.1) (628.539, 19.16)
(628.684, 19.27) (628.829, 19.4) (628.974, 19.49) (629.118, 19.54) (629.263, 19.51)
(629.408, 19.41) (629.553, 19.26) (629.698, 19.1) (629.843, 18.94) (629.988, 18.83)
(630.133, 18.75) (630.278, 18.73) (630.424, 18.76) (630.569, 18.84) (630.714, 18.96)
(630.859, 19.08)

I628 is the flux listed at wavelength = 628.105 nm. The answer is 19.11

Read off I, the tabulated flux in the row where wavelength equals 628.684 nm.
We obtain 19.27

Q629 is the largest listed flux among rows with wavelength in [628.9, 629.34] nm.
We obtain 19.54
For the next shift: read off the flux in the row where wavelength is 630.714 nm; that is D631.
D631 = 18.96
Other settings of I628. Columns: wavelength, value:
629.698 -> 19.1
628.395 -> 19.1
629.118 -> 19.54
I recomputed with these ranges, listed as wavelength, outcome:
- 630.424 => 18.76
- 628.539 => 19.16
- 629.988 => 18.83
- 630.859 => 19.08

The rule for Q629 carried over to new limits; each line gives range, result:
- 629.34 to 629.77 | 19.41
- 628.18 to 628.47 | 19.1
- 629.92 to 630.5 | 18.83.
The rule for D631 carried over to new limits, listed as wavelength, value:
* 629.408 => 19.41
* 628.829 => 19.4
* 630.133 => 18.75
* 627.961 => 19.16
